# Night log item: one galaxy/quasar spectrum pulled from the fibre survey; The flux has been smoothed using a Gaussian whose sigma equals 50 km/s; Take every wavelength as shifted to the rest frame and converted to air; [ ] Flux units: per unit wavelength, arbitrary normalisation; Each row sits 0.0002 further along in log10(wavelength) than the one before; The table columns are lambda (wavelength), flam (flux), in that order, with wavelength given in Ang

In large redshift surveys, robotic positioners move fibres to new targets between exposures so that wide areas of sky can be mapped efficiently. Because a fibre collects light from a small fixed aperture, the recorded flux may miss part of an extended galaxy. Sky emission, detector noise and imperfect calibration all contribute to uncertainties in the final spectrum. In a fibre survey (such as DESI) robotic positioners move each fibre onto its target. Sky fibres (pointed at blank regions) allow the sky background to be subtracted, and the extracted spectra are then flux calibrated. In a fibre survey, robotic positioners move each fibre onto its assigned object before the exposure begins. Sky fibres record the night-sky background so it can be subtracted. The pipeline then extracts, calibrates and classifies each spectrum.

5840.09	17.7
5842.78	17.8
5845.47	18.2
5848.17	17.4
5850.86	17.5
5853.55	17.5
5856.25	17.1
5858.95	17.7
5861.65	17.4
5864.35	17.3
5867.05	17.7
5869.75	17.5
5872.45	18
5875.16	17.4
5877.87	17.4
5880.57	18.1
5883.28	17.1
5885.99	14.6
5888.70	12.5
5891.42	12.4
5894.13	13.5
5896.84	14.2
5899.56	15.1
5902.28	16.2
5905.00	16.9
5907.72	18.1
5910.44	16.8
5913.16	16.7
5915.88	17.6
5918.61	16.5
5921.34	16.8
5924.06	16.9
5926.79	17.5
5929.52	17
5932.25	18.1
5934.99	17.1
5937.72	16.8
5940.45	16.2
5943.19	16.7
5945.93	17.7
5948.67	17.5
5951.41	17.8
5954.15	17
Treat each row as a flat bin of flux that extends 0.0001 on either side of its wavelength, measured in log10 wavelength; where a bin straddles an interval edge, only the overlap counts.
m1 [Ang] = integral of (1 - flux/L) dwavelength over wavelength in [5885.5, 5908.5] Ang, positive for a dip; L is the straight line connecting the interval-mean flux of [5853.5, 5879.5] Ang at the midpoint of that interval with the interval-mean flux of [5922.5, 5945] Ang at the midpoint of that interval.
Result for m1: 3.4 Ang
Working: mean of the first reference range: 17.5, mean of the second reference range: 17.1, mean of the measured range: 14.8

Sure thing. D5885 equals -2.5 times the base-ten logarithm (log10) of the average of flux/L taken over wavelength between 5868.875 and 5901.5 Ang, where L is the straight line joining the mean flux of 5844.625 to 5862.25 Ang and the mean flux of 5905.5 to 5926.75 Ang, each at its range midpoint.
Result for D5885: 0.11 mag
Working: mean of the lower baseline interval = 17.5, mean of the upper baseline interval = 17.1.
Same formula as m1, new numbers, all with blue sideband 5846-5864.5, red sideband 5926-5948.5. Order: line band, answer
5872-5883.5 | -0.2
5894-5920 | 1.5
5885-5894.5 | 2.3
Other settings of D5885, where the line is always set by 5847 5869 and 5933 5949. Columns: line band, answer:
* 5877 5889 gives 0.07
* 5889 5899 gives 0.27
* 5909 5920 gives 0.02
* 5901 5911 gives 0.01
